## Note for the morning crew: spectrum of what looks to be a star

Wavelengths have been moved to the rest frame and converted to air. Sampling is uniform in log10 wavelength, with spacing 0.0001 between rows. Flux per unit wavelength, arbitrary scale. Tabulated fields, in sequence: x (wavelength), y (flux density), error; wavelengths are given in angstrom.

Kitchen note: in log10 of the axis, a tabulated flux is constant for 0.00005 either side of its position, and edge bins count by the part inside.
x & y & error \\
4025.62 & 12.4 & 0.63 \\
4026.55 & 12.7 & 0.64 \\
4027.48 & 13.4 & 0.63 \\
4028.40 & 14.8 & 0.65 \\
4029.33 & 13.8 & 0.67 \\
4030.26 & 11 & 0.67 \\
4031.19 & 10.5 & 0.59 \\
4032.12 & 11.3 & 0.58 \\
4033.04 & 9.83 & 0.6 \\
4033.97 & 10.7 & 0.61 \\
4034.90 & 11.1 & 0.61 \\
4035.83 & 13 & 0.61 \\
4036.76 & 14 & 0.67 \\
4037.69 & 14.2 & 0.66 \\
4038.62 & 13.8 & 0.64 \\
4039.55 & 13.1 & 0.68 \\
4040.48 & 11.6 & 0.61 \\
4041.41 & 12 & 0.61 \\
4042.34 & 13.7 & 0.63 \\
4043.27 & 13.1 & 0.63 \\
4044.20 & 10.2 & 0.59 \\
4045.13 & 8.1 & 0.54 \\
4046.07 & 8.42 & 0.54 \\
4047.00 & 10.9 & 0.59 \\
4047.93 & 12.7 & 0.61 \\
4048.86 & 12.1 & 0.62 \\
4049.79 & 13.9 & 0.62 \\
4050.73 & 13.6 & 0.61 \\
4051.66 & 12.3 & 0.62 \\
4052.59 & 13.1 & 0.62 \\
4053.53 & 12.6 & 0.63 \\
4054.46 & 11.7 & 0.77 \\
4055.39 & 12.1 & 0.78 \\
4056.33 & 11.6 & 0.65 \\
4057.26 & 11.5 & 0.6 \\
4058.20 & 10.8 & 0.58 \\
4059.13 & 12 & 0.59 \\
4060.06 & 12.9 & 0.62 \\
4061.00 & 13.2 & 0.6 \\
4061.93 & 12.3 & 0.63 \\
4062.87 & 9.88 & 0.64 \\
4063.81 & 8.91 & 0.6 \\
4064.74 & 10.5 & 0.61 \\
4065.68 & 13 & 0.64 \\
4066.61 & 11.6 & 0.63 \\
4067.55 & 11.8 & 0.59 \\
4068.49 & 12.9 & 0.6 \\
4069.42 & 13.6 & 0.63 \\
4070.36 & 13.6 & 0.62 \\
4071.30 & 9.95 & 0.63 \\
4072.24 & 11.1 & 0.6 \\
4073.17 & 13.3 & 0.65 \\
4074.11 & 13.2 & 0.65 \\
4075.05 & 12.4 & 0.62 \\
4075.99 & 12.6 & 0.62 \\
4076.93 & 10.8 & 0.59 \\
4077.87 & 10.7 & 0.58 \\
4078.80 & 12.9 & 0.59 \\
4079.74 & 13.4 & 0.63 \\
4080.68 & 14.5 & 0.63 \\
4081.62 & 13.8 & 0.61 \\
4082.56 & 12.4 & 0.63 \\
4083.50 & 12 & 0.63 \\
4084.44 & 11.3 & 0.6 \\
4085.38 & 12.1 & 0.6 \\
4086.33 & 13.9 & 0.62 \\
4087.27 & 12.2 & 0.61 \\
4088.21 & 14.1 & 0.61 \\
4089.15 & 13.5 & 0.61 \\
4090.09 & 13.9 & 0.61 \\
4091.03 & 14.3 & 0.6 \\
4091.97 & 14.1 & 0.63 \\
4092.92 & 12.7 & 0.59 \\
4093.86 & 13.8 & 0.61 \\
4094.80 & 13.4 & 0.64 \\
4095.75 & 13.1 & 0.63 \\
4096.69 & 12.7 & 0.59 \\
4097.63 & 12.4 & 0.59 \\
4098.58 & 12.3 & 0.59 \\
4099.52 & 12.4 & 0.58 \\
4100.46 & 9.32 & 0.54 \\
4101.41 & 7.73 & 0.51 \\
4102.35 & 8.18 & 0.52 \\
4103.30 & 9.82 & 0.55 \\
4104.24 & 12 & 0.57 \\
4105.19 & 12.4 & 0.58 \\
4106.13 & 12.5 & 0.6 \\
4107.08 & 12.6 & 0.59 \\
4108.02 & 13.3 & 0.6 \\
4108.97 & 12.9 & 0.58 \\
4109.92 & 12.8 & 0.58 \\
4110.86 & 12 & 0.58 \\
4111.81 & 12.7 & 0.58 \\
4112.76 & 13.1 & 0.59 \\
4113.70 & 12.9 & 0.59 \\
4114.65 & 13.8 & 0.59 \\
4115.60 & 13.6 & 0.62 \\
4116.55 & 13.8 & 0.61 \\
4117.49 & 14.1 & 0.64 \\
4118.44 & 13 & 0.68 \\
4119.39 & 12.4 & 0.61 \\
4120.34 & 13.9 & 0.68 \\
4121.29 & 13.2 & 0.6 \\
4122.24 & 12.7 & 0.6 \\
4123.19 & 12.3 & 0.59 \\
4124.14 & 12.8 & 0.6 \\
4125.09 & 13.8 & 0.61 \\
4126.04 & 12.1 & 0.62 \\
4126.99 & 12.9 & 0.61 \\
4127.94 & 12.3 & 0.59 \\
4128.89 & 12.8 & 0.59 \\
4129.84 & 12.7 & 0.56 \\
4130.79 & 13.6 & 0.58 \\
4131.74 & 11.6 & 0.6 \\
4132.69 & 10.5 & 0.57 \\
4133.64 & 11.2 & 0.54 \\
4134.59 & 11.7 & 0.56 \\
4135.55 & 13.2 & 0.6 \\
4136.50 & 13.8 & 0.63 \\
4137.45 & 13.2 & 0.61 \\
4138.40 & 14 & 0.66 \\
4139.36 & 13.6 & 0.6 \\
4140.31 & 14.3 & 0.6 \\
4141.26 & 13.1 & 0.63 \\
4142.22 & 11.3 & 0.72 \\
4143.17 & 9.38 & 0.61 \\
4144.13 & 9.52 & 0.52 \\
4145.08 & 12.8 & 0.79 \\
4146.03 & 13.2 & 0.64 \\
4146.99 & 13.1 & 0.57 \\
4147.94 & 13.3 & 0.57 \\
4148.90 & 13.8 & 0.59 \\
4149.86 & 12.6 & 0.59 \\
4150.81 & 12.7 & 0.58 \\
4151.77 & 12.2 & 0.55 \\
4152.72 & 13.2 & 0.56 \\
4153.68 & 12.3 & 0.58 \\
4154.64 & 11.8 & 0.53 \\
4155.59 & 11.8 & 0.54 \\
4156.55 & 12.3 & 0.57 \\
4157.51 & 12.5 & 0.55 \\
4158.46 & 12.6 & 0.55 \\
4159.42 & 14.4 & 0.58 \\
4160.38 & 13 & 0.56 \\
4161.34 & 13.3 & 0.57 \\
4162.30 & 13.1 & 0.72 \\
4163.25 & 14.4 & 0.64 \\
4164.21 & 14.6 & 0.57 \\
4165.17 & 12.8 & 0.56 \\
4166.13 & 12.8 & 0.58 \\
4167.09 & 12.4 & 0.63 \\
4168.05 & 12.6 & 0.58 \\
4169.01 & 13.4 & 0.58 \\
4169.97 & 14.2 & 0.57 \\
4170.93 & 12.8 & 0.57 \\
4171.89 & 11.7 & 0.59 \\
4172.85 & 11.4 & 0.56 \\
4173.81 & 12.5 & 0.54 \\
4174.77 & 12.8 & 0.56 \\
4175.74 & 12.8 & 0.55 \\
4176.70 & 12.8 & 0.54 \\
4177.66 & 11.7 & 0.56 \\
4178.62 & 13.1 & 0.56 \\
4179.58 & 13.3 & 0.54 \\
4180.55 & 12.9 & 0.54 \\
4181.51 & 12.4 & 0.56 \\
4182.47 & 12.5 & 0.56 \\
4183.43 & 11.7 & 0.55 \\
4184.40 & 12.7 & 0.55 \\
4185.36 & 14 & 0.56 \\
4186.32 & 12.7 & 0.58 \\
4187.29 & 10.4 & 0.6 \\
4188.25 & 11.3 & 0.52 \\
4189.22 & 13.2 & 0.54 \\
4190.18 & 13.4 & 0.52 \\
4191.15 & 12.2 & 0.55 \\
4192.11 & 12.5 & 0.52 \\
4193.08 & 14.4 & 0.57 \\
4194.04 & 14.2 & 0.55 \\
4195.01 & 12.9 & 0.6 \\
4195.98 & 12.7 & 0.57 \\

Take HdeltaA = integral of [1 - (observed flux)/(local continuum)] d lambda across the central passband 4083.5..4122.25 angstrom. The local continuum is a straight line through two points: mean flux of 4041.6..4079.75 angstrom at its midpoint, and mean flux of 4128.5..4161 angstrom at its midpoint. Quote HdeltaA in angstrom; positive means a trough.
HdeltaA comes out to -1.14 angstrom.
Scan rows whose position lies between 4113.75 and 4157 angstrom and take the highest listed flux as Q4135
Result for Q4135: 14.3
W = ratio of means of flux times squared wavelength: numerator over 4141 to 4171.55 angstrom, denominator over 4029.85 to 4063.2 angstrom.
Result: 1.13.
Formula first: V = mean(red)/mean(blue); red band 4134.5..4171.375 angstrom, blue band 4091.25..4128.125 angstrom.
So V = 1.03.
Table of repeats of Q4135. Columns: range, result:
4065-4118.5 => 14.5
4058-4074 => 13.6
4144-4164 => 14.4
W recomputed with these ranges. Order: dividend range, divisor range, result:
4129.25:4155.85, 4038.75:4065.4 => 1.11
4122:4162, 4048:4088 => 1.07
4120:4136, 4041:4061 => 1.09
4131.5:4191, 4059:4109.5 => 1.07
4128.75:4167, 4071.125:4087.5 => 1.06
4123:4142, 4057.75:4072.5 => 1.12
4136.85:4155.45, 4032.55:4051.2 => 1.10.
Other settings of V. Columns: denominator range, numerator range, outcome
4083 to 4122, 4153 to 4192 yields 1.01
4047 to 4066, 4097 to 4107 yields 0.92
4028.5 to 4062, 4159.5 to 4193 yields 1.06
